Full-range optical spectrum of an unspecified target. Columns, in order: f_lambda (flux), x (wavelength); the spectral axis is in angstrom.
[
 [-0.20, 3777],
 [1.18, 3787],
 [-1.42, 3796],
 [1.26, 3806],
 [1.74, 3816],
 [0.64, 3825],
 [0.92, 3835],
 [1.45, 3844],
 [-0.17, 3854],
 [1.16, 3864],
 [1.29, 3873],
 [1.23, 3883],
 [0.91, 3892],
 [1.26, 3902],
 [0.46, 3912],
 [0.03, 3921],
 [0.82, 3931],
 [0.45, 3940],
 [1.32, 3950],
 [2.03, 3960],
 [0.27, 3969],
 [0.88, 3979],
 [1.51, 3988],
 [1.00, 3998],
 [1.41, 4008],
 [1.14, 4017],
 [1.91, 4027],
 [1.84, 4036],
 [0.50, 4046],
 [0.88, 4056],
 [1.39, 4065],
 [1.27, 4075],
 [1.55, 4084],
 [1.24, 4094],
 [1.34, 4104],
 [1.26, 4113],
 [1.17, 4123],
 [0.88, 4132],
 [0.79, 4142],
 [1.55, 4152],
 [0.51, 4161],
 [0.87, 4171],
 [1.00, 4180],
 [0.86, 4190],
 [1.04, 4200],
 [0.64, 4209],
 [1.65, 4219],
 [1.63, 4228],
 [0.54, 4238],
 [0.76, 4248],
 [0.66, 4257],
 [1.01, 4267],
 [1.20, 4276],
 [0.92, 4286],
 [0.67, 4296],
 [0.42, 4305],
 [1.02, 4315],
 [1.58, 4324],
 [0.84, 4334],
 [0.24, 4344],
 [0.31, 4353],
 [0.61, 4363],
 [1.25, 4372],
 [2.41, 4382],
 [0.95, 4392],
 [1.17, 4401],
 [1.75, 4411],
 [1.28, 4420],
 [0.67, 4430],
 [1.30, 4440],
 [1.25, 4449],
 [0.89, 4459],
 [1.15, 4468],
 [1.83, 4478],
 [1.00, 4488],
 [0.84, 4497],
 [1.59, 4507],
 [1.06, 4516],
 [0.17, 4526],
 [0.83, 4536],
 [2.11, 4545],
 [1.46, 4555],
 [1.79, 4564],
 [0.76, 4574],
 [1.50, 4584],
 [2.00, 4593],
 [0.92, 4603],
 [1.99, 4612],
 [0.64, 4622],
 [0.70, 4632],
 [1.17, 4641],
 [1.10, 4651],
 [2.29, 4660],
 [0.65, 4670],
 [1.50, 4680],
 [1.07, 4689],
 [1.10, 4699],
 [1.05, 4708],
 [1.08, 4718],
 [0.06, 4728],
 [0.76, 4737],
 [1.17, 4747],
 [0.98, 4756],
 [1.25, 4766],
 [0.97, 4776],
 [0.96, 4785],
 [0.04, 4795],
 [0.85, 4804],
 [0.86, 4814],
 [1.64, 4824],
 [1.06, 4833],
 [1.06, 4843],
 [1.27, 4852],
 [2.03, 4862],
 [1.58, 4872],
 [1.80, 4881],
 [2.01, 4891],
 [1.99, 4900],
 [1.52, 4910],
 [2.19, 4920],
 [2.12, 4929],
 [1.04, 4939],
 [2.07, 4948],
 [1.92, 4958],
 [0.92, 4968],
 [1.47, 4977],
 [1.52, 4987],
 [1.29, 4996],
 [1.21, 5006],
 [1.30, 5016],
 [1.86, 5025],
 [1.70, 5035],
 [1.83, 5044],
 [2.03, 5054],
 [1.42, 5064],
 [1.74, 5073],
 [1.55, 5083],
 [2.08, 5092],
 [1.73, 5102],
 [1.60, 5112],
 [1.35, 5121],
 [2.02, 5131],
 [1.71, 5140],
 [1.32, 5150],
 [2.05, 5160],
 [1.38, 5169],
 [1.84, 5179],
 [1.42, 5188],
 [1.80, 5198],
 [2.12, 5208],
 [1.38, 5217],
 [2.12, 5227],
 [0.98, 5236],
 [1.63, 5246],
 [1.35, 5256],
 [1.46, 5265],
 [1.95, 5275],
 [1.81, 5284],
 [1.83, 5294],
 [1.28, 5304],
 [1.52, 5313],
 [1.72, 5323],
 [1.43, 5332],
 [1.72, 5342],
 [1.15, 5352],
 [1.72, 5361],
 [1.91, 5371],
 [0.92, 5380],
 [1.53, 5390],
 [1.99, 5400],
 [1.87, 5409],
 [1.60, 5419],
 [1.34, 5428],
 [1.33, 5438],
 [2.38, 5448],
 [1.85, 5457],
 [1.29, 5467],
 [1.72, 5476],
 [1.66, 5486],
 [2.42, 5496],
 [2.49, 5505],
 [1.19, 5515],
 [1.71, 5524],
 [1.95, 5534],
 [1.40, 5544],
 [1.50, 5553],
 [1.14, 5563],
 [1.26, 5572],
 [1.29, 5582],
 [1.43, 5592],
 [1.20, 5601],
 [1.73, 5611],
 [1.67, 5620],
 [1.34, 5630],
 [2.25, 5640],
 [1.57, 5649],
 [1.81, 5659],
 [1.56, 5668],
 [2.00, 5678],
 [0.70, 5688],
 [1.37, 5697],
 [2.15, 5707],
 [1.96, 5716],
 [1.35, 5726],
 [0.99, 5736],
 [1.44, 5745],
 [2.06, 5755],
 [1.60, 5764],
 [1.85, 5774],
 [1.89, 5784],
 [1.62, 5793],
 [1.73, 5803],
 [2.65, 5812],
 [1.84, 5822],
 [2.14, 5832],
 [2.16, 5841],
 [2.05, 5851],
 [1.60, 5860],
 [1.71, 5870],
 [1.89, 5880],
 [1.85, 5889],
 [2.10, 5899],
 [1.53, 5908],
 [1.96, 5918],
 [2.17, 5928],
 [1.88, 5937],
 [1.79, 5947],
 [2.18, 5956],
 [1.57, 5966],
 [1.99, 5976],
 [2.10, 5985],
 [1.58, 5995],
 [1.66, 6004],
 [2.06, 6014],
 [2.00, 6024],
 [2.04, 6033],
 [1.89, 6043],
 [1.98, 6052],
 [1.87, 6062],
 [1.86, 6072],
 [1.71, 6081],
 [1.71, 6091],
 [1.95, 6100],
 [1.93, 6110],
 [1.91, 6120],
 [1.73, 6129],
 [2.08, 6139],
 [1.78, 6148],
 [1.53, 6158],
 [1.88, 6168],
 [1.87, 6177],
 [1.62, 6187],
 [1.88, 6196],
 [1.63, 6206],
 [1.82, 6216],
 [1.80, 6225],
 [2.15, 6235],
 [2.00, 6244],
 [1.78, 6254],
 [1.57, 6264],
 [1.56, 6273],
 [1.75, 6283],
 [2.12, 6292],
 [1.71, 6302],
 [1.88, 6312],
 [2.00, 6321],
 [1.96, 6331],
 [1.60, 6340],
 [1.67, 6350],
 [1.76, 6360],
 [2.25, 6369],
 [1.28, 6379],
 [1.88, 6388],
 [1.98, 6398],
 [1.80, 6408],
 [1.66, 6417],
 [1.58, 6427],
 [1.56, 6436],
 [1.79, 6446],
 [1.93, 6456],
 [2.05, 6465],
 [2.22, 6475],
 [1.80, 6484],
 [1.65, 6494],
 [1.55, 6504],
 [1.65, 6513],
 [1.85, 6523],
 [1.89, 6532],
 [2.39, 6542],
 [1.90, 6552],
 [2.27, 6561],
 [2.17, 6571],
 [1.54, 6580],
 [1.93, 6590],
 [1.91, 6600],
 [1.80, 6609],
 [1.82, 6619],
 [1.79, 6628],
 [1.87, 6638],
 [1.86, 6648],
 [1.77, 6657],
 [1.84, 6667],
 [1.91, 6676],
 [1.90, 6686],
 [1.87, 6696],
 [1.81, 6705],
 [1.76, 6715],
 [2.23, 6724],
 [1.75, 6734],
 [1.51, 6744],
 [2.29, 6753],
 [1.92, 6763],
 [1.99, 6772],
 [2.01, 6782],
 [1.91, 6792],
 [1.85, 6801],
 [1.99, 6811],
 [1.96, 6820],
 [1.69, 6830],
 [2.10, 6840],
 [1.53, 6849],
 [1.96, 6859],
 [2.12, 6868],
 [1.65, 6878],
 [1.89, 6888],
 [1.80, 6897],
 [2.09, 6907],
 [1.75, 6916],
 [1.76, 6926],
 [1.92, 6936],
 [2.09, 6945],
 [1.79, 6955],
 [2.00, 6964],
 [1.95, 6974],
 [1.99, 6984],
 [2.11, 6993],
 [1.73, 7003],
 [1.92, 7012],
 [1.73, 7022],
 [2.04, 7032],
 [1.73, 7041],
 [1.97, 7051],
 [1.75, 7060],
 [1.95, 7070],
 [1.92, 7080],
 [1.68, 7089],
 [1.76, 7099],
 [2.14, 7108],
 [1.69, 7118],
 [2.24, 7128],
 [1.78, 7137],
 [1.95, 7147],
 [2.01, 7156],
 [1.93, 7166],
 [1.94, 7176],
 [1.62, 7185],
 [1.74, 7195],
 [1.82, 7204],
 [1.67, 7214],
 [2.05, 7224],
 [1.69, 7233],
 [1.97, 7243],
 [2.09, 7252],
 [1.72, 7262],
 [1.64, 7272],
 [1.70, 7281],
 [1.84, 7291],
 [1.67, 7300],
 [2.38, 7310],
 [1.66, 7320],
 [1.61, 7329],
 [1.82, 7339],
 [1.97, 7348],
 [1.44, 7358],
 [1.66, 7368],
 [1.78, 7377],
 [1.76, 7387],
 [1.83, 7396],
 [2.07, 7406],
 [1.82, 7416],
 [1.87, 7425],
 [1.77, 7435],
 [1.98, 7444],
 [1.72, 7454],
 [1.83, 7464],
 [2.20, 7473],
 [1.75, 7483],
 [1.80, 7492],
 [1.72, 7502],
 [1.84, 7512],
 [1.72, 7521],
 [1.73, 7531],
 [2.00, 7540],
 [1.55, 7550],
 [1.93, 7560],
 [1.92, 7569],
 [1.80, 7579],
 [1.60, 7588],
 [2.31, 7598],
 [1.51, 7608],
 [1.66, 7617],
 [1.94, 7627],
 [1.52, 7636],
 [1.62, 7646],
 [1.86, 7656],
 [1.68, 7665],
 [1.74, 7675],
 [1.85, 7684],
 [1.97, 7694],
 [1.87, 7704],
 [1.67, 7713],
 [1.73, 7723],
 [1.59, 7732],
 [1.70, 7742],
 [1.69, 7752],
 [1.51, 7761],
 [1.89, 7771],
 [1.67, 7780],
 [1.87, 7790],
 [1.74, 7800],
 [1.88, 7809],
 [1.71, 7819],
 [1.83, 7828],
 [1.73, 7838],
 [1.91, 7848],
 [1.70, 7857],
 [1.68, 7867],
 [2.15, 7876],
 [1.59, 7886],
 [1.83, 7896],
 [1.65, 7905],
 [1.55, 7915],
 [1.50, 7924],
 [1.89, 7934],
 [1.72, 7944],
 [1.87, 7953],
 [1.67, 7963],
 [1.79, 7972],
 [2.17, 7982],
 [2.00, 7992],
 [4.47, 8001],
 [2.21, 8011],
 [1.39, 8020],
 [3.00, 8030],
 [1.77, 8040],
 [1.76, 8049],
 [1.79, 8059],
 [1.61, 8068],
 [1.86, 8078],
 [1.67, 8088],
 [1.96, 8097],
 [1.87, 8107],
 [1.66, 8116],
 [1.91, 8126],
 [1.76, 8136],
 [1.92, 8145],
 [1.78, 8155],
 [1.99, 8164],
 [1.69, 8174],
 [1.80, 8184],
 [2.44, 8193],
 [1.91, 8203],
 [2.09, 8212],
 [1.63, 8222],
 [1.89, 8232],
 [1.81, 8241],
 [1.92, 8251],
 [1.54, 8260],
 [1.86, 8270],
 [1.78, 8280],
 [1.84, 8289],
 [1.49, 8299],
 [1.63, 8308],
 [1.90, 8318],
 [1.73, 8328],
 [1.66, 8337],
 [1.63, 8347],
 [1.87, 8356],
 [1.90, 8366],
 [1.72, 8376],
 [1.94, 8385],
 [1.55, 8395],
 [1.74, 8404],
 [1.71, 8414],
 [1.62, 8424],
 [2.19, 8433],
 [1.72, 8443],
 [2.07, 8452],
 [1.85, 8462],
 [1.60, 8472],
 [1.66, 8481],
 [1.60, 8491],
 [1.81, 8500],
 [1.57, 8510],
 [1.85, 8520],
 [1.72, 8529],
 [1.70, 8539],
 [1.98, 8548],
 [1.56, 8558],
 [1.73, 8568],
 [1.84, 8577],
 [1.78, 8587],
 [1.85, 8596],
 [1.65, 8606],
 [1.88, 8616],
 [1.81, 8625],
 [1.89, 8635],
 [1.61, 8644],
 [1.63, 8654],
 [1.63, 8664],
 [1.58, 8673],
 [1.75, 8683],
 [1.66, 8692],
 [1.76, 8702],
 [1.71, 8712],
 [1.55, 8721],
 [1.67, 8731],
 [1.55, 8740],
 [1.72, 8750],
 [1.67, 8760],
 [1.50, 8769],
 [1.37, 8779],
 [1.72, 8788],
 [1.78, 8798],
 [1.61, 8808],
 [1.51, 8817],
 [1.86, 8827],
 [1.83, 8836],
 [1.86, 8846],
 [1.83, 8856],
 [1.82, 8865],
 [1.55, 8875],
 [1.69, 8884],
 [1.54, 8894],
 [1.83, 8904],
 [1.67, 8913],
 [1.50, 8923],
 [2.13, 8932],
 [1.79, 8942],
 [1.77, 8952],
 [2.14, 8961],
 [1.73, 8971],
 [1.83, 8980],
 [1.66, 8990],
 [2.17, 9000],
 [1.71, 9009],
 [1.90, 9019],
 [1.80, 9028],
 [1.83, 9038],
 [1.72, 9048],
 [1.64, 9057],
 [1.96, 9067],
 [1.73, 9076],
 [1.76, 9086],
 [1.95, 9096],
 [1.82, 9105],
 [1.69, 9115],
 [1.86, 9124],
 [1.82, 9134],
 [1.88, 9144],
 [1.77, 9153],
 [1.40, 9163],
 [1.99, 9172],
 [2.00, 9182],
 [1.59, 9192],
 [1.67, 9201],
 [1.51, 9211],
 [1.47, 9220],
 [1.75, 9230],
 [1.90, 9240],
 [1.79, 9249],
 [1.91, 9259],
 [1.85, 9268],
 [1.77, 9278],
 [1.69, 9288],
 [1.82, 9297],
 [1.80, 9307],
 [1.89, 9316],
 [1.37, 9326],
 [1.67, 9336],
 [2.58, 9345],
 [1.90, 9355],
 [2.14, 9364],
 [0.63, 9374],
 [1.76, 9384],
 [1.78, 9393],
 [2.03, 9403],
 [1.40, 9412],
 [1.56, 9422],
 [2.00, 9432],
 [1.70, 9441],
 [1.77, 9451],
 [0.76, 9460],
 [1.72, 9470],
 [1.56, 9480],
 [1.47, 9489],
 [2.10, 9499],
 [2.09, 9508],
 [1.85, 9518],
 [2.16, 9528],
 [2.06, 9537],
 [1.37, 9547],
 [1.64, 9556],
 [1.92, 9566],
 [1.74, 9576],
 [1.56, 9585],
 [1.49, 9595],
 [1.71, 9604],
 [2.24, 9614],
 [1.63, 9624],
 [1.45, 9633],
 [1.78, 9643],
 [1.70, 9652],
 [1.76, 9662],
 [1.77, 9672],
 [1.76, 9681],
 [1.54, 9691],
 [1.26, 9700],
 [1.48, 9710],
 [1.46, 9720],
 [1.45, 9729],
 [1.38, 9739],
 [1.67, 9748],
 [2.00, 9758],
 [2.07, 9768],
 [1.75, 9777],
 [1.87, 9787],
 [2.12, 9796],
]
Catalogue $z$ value 0.219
